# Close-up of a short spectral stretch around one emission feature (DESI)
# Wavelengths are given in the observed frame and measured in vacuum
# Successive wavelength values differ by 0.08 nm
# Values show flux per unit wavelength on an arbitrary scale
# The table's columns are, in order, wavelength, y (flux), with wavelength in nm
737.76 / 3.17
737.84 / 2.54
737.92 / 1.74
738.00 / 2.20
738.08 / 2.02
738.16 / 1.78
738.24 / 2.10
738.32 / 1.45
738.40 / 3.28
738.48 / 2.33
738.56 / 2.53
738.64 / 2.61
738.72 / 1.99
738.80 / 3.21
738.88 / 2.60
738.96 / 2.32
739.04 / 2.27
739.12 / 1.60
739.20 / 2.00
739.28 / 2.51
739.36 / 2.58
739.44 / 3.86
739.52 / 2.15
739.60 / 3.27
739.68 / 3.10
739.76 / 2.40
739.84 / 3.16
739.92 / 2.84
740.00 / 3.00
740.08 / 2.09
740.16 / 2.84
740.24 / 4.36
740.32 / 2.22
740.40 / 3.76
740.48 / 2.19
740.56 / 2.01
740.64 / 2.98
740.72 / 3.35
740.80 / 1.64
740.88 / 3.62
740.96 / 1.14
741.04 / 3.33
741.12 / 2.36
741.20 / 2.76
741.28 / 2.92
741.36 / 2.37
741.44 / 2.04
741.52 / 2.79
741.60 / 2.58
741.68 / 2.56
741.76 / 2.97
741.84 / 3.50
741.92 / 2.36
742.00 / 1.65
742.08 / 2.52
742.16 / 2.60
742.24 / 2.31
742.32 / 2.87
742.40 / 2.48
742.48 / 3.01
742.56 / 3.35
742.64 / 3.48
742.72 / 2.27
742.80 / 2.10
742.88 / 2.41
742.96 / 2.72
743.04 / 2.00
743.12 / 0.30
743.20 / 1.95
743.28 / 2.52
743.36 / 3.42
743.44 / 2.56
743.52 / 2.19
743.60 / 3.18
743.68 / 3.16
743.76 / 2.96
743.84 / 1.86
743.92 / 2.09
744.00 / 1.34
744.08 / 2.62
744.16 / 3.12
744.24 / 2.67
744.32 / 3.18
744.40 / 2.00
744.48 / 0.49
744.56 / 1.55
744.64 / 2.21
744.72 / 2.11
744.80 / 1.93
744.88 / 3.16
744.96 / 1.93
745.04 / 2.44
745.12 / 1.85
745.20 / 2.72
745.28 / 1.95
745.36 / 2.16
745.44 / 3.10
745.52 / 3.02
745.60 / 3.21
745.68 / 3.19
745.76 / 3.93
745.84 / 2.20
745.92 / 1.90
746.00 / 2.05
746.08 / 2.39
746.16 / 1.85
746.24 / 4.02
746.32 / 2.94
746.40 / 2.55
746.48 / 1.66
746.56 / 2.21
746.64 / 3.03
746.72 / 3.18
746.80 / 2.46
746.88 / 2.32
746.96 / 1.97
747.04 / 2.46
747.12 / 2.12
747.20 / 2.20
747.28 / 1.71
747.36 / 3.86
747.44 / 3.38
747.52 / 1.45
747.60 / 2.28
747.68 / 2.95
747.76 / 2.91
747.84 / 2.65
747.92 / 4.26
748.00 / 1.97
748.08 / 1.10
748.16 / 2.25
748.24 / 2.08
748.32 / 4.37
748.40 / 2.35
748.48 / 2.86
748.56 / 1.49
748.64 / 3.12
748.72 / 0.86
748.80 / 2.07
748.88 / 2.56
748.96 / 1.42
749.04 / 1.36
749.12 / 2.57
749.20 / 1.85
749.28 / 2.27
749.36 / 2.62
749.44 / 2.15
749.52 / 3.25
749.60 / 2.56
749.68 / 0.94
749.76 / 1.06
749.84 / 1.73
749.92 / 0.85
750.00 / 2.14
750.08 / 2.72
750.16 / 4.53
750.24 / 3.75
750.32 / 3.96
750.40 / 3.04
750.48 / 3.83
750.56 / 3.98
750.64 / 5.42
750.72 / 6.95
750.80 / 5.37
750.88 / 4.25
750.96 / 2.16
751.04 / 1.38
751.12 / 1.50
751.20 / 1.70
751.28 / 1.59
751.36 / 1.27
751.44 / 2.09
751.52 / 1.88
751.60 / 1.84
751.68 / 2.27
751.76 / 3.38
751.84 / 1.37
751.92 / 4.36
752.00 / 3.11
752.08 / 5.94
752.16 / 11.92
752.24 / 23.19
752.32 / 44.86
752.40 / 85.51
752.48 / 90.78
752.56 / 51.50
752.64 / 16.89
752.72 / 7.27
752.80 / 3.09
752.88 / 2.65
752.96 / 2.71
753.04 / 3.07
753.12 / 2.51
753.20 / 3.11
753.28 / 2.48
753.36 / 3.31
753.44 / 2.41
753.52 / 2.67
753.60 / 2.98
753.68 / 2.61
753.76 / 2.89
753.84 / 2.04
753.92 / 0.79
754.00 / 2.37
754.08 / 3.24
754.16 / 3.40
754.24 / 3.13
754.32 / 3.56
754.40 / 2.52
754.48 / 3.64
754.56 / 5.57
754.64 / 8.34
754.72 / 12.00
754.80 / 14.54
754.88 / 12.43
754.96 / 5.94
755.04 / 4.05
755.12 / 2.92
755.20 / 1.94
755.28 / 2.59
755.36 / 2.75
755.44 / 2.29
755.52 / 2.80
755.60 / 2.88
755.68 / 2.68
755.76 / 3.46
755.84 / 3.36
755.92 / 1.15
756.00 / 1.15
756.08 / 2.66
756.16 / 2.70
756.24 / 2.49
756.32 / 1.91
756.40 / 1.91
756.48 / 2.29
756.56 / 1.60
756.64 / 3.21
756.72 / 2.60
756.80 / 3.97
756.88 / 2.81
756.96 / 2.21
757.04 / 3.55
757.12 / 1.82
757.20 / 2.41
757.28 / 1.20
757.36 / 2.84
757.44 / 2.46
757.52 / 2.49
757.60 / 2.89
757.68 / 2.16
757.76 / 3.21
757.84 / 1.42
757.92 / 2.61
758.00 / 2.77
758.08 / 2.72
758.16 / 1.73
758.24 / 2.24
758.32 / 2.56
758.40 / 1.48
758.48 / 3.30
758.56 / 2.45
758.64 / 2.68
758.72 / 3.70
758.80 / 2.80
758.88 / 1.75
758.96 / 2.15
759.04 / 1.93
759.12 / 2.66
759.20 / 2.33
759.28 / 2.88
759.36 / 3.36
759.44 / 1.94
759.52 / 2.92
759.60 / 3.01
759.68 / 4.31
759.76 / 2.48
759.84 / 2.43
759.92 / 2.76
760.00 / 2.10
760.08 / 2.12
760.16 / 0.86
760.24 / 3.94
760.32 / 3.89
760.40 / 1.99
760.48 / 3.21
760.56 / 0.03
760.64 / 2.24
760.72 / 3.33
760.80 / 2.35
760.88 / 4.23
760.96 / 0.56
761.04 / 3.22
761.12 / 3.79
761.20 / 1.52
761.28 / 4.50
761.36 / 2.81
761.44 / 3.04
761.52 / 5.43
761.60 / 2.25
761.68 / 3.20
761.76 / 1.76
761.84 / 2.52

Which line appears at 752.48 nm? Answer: Halpha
